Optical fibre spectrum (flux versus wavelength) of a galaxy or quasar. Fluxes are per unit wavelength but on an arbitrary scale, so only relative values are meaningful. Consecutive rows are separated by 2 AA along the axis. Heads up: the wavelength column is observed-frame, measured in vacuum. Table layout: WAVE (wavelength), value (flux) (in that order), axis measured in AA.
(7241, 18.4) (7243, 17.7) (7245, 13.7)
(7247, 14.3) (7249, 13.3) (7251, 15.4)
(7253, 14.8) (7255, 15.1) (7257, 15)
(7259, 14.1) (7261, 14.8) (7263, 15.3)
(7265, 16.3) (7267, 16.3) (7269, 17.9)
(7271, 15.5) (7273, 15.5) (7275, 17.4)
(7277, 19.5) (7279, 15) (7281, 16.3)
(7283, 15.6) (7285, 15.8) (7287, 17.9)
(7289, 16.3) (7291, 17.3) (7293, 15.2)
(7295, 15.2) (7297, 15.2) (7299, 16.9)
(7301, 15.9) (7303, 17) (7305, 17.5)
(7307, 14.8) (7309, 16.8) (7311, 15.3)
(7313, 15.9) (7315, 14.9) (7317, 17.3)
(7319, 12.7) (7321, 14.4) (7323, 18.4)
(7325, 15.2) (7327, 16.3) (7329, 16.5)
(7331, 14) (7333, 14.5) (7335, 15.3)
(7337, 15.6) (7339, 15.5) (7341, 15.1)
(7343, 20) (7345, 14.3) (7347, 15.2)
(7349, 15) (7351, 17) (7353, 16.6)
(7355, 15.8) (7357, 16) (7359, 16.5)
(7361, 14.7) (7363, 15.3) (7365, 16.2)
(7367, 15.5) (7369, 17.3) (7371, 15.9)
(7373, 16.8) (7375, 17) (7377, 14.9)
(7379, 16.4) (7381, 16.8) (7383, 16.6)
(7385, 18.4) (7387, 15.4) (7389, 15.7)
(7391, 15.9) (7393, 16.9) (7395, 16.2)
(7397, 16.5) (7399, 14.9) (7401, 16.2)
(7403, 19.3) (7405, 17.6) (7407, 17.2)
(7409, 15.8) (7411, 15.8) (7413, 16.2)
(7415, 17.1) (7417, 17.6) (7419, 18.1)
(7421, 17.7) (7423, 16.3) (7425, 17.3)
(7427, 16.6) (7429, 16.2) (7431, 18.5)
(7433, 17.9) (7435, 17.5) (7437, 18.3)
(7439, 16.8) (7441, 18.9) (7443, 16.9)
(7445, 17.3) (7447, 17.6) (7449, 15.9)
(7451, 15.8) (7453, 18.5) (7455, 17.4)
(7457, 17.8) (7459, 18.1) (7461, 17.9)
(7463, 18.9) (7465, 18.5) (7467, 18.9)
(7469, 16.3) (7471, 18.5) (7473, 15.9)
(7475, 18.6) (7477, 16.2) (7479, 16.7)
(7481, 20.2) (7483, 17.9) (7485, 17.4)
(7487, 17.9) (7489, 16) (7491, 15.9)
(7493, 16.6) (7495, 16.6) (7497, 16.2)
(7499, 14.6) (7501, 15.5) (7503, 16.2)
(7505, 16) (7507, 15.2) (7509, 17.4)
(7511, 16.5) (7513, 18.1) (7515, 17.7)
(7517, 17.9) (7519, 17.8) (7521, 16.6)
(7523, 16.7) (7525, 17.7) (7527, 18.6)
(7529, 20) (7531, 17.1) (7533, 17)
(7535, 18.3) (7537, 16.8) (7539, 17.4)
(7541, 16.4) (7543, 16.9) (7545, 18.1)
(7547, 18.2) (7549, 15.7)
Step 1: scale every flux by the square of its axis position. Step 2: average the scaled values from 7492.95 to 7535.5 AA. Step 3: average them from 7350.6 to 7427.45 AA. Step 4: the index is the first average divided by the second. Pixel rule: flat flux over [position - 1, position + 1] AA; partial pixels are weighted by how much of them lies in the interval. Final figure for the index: 1.1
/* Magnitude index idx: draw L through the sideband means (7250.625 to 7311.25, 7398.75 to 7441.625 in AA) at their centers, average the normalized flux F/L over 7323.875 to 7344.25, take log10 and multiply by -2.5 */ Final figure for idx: 0.05 mag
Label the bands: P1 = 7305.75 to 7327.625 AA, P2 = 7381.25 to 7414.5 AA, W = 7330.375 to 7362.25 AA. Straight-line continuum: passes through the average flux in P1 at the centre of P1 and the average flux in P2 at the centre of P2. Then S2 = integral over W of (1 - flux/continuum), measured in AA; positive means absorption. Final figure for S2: 0.5 AA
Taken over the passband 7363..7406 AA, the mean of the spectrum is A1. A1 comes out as 16.5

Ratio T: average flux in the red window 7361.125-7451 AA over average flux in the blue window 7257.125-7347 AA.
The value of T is 1.1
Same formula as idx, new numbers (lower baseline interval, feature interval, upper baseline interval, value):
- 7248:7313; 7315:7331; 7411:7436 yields 0.04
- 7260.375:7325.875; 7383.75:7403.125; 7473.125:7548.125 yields 0.01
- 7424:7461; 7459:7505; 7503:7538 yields 0.01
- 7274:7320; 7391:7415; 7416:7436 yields 0.04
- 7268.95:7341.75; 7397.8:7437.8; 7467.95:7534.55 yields -0.03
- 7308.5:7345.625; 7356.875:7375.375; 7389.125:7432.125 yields 0.01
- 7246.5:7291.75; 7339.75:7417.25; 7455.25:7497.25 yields 0.03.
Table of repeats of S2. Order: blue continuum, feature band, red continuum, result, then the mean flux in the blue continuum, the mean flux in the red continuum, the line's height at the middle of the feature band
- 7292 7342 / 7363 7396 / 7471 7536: -0.4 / 15.7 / 17.1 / 16.1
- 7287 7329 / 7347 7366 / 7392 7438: 0.7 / 16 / 17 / 16.5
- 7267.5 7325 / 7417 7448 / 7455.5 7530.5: -1.0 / 16.2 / 17.3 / 16.9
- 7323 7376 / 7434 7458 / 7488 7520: -1.6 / 15.9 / 16.5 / 16.3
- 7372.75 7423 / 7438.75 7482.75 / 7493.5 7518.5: -2.8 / 16.7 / 16.5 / 16.6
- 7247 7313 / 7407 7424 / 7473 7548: -0.2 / 15.9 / 17.1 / 16.6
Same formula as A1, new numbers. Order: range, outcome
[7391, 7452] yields 17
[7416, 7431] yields 17.2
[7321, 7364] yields 15.8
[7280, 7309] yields 16.2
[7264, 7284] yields 16.5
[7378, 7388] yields 16.7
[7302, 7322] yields 15.7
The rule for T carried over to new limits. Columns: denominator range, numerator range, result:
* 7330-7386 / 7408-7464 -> 1.08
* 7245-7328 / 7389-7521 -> 1.08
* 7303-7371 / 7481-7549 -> 1.08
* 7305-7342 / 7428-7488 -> 1.14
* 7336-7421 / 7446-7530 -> 1.05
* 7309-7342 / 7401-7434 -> 1.11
